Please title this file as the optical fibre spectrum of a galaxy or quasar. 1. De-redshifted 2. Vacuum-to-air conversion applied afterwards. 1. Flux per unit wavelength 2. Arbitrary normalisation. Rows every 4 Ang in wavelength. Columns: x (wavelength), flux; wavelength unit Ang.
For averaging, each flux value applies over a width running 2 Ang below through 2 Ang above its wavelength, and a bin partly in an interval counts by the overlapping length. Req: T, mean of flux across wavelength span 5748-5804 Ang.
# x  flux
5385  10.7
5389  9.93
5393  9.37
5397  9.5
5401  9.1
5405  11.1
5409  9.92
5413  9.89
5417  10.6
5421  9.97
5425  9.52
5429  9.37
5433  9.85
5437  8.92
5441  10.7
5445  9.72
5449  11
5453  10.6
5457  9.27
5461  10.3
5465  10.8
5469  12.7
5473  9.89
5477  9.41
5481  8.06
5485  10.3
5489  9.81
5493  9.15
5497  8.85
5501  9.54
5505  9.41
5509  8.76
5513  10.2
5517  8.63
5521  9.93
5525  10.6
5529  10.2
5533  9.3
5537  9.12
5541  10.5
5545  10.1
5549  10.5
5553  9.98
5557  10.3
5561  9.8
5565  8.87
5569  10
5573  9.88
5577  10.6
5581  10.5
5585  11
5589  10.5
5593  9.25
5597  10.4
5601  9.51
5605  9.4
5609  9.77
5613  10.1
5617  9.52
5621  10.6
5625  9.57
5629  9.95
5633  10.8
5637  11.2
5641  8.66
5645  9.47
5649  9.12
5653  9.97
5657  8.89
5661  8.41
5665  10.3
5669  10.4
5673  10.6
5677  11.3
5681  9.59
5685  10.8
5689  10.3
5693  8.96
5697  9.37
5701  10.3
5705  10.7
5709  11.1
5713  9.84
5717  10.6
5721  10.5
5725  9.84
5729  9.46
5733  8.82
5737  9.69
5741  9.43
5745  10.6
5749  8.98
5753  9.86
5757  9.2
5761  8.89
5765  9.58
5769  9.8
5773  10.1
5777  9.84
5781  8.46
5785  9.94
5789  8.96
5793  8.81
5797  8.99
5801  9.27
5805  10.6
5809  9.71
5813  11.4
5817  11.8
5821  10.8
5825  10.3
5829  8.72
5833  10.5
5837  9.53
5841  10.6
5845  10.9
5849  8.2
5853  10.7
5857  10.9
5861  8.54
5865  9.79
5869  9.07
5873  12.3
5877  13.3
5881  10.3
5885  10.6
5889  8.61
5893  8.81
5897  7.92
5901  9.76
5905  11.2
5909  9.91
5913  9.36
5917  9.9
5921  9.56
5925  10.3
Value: 9.36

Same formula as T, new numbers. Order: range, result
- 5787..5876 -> 10.1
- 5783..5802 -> 9.19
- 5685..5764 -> 9.83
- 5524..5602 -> 10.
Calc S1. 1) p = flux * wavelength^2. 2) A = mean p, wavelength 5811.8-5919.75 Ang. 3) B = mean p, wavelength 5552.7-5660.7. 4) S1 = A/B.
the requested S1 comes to 1.1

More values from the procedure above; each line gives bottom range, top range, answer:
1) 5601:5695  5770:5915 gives 1.08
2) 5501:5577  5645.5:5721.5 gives 1.08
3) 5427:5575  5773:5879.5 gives 1.15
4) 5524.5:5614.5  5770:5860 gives 1.08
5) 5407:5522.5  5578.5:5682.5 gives 1.08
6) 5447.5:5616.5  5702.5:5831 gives 1.08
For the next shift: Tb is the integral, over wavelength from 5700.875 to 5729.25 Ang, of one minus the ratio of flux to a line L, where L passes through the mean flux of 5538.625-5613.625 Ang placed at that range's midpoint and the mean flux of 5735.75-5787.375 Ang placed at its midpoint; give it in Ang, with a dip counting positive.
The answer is -1.94 Ang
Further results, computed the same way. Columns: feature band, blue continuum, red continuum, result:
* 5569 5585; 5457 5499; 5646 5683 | -0.8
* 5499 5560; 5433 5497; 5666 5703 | 1.5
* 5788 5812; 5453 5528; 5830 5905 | 1.2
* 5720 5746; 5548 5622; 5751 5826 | 0.4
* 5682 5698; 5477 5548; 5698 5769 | -0.1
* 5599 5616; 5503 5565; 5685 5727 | 0.5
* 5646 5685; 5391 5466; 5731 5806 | -1.1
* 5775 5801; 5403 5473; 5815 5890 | 2.8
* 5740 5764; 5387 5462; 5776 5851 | 0.9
